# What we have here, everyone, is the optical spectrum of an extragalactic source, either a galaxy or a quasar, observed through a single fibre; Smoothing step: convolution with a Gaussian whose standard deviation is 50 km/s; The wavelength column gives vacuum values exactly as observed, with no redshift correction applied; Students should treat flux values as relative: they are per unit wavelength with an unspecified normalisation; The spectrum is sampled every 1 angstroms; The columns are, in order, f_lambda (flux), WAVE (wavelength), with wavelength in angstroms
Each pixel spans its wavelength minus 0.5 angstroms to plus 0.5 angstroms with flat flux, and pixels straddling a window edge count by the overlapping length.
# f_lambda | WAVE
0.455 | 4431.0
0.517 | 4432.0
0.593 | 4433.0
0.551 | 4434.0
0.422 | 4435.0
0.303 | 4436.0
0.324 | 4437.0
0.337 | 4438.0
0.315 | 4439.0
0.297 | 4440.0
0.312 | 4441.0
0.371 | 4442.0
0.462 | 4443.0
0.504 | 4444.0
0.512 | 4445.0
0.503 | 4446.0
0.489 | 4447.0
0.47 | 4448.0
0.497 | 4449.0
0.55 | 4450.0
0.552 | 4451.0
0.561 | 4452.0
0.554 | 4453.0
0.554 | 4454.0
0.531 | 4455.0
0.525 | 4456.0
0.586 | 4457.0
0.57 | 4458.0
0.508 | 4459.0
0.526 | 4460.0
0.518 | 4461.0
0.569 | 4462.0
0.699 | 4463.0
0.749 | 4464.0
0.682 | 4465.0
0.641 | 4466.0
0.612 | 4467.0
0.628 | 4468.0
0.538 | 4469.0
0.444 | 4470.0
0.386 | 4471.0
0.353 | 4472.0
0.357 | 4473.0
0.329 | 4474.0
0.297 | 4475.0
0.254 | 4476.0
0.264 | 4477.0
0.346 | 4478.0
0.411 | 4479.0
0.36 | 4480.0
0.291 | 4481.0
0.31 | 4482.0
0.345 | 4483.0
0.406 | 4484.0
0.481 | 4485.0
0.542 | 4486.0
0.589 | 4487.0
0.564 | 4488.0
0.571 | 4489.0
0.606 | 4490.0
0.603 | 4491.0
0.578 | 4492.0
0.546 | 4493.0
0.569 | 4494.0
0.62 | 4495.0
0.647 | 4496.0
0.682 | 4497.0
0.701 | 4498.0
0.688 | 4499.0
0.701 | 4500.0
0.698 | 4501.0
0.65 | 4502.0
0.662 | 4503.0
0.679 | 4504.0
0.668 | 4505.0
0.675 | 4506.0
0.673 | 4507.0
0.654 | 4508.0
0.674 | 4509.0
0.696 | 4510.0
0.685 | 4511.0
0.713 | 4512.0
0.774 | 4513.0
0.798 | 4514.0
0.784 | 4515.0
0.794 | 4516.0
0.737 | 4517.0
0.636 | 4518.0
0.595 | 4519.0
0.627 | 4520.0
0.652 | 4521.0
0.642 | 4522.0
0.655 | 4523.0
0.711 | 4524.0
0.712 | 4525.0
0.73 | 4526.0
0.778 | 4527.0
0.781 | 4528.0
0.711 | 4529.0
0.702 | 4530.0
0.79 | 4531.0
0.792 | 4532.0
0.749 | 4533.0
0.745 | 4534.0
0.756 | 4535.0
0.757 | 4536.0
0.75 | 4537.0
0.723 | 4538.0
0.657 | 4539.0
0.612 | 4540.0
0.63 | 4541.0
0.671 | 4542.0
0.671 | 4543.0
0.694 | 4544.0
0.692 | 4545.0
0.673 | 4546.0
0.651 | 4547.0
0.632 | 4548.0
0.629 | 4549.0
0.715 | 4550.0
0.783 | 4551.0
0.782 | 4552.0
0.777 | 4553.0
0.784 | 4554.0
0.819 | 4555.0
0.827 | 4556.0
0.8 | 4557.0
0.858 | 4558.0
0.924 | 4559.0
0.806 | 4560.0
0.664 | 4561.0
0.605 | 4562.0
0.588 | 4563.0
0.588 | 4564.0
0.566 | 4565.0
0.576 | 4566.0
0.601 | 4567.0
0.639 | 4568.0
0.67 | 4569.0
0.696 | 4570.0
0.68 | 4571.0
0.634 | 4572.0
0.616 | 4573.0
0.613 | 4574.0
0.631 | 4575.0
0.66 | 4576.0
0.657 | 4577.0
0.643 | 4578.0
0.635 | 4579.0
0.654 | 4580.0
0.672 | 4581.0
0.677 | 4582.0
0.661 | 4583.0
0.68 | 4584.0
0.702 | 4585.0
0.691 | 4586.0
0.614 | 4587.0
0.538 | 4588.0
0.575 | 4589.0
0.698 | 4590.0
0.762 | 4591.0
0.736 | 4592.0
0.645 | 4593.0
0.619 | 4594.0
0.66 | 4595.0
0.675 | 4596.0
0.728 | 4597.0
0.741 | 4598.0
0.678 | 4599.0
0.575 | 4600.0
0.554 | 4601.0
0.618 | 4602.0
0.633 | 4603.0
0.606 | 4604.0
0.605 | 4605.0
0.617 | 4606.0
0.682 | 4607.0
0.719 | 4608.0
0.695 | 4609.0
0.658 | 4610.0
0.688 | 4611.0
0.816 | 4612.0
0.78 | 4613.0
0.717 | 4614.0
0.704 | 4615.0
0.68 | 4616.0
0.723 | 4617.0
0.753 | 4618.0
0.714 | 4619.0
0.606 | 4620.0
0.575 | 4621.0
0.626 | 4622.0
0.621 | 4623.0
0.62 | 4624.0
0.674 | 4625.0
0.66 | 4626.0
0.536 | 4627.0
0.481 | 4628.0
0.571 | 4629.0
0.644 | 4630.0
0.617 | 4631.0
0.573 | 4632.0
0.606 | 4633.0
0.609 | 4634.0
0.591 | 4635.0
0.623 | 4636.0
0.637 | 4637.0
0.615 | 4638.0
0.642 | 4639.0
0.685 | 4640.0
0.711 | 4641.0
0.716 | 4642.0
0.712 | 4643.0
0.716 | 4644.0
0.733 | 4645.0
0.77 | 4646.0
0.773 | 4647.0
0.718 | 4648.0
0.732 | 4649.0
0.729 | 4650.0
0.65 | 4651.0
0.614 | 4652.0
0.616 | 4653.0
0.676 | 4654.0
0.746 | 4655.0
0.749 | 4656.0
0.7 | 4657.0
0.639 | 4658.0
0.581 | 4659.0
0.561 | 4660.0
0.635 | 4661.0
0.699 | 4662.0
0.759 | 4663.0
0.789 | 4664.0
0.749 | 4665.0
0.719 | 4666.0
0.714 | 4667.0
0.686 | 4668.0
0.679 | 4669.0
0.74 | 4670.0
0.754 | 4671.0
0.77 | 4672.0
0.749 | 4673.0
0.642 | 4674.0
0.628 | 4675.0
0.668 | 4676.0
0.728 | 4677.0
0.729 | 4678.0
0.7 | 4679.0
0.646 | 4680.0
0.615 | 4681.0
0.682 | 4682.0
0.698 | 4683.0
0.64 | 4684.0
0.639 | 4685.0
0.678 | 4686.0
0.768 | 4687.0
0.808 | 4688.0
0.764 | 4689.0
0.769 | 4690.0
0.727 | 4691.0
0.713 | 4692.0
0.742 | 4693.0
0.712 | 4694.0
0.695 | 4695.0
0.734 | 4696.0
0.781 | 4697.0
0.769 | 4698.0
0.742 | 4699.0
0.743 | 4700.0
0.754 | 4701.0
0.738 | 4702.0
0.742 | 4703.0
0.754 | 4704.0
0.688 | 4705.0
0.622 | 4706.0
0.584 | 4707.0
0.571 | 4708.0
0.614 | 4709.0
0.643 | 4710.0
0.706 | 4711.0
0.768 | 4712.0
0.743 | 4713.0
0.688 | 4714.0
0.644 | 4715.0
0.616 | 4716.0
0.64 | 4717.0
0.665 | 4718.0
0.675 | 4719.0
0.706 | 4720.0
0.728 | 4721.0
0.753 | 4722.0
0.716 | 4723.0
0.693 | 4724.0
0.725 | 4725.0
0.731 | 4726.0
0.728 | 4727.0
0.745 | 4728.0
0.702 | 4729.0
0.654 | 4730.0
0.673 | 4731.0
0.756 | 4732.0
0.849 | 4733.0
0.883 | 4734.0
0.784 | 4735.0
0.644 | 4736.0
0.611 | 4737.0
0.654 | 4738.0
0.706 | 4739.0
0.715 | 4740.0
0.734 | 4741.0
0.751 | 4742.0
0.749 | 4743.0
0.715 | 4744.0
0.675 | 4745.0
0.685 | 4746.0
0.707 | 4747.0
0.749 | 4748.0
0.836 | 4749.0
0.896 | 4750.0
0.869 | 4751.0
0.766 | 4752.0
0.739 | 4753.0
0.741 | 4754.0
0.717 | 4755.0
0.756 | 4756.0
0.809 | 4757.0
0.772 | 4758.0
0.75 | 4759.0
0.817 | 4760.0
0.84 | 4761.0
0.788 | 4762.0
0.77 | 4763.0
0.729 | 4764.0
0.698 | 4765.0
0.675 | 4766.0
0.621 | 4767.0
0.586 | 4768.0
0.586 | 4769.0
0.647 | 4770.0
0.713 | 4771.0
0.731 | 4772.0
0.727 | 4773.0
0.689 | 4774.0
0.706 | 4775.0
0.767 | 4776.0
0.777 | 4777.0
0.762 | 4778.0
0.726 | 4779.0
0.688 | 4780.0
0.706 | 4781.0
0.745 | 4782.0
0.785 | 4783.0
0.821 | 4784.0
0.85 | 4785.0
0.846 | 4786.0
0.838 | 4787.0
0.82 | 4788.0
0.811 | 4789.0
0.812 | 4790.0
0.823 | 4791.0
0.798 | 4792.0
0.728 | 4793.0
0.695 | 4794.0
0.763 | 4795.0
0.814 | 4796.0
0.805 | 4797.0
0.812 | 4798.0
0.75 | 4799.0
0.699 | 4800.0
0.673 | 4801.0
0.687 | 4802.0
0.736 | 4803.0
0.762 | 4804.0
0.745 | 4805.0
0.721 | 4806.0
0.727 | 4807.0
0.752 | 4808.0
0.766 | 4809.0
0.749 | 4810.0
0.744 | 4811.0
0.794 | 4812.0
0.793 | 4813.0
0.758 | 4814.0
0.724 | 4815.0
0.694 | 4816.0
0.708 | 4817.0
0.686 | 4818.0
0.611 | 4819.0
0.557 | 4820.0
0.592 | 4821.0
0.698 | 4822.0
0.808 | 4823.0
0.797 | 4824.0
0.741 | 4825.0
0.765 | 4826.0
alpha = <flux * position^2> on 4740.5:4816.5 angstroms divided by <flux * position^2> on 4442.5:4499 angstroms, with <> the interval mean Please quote 1.68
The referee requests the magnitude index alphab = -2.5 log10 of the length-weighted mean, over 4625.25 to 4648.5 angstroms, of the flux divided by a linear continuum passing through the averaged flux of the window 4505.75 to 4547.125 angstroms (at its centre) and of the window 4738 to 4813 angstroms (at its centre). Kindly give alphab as 0.12 mag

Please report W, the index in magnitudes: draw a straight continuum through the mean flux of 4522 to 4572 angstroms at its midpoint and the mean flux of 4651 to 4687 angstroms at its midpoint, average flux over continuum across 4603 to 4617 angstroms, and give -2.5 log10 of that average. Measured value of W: 0.013 mag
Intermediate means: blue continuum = 0.709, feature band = 0.689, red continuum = 0.687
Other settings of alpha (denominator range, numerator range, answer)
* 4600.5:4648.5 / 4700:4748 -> 1.11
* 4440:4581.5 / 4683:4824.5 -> 1.31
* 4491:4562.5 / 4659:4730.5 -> 1.07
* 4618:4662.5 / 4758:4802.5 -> 1.21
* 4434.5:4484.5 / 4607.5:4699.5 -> 1.63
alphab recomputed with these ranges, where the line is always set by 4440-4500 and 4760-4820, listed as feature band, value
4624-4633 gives 0.05 mag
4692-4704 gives -0.10 mag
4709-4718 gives 0.01 mag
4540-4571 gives -0.22 mag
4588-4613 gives -0.11 mag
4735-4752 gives -0.04 mag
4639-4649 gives -0.14 mag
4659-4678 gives -0.08 mag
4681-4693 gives -0.08 mag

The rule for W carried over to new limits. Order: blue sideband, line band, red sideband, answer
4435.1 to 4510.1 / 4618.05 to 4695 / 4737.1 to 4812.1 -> -0.033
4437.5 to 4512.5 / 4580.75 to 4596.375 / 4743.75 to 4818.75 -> -0.089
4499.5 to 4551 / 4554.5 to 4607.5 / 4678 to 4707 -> 0.061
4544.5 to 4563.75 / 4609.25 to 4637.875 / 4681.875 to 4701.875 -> 0.135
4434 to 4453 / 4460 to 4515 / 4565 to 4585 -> -0.102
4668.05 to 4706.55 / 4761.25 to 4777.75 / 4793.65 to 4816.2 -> 0.051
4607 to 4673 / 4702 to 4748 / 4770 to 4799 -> 0.044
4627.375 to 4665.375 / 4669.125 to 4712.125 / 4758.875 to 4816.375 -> -0.021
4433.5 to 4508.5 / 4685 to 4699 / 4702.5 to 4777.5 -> -0.089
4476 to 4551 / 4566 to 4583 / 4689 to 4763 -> 0.028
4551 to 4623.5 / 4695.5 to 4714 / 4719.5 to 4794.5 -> 0.027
